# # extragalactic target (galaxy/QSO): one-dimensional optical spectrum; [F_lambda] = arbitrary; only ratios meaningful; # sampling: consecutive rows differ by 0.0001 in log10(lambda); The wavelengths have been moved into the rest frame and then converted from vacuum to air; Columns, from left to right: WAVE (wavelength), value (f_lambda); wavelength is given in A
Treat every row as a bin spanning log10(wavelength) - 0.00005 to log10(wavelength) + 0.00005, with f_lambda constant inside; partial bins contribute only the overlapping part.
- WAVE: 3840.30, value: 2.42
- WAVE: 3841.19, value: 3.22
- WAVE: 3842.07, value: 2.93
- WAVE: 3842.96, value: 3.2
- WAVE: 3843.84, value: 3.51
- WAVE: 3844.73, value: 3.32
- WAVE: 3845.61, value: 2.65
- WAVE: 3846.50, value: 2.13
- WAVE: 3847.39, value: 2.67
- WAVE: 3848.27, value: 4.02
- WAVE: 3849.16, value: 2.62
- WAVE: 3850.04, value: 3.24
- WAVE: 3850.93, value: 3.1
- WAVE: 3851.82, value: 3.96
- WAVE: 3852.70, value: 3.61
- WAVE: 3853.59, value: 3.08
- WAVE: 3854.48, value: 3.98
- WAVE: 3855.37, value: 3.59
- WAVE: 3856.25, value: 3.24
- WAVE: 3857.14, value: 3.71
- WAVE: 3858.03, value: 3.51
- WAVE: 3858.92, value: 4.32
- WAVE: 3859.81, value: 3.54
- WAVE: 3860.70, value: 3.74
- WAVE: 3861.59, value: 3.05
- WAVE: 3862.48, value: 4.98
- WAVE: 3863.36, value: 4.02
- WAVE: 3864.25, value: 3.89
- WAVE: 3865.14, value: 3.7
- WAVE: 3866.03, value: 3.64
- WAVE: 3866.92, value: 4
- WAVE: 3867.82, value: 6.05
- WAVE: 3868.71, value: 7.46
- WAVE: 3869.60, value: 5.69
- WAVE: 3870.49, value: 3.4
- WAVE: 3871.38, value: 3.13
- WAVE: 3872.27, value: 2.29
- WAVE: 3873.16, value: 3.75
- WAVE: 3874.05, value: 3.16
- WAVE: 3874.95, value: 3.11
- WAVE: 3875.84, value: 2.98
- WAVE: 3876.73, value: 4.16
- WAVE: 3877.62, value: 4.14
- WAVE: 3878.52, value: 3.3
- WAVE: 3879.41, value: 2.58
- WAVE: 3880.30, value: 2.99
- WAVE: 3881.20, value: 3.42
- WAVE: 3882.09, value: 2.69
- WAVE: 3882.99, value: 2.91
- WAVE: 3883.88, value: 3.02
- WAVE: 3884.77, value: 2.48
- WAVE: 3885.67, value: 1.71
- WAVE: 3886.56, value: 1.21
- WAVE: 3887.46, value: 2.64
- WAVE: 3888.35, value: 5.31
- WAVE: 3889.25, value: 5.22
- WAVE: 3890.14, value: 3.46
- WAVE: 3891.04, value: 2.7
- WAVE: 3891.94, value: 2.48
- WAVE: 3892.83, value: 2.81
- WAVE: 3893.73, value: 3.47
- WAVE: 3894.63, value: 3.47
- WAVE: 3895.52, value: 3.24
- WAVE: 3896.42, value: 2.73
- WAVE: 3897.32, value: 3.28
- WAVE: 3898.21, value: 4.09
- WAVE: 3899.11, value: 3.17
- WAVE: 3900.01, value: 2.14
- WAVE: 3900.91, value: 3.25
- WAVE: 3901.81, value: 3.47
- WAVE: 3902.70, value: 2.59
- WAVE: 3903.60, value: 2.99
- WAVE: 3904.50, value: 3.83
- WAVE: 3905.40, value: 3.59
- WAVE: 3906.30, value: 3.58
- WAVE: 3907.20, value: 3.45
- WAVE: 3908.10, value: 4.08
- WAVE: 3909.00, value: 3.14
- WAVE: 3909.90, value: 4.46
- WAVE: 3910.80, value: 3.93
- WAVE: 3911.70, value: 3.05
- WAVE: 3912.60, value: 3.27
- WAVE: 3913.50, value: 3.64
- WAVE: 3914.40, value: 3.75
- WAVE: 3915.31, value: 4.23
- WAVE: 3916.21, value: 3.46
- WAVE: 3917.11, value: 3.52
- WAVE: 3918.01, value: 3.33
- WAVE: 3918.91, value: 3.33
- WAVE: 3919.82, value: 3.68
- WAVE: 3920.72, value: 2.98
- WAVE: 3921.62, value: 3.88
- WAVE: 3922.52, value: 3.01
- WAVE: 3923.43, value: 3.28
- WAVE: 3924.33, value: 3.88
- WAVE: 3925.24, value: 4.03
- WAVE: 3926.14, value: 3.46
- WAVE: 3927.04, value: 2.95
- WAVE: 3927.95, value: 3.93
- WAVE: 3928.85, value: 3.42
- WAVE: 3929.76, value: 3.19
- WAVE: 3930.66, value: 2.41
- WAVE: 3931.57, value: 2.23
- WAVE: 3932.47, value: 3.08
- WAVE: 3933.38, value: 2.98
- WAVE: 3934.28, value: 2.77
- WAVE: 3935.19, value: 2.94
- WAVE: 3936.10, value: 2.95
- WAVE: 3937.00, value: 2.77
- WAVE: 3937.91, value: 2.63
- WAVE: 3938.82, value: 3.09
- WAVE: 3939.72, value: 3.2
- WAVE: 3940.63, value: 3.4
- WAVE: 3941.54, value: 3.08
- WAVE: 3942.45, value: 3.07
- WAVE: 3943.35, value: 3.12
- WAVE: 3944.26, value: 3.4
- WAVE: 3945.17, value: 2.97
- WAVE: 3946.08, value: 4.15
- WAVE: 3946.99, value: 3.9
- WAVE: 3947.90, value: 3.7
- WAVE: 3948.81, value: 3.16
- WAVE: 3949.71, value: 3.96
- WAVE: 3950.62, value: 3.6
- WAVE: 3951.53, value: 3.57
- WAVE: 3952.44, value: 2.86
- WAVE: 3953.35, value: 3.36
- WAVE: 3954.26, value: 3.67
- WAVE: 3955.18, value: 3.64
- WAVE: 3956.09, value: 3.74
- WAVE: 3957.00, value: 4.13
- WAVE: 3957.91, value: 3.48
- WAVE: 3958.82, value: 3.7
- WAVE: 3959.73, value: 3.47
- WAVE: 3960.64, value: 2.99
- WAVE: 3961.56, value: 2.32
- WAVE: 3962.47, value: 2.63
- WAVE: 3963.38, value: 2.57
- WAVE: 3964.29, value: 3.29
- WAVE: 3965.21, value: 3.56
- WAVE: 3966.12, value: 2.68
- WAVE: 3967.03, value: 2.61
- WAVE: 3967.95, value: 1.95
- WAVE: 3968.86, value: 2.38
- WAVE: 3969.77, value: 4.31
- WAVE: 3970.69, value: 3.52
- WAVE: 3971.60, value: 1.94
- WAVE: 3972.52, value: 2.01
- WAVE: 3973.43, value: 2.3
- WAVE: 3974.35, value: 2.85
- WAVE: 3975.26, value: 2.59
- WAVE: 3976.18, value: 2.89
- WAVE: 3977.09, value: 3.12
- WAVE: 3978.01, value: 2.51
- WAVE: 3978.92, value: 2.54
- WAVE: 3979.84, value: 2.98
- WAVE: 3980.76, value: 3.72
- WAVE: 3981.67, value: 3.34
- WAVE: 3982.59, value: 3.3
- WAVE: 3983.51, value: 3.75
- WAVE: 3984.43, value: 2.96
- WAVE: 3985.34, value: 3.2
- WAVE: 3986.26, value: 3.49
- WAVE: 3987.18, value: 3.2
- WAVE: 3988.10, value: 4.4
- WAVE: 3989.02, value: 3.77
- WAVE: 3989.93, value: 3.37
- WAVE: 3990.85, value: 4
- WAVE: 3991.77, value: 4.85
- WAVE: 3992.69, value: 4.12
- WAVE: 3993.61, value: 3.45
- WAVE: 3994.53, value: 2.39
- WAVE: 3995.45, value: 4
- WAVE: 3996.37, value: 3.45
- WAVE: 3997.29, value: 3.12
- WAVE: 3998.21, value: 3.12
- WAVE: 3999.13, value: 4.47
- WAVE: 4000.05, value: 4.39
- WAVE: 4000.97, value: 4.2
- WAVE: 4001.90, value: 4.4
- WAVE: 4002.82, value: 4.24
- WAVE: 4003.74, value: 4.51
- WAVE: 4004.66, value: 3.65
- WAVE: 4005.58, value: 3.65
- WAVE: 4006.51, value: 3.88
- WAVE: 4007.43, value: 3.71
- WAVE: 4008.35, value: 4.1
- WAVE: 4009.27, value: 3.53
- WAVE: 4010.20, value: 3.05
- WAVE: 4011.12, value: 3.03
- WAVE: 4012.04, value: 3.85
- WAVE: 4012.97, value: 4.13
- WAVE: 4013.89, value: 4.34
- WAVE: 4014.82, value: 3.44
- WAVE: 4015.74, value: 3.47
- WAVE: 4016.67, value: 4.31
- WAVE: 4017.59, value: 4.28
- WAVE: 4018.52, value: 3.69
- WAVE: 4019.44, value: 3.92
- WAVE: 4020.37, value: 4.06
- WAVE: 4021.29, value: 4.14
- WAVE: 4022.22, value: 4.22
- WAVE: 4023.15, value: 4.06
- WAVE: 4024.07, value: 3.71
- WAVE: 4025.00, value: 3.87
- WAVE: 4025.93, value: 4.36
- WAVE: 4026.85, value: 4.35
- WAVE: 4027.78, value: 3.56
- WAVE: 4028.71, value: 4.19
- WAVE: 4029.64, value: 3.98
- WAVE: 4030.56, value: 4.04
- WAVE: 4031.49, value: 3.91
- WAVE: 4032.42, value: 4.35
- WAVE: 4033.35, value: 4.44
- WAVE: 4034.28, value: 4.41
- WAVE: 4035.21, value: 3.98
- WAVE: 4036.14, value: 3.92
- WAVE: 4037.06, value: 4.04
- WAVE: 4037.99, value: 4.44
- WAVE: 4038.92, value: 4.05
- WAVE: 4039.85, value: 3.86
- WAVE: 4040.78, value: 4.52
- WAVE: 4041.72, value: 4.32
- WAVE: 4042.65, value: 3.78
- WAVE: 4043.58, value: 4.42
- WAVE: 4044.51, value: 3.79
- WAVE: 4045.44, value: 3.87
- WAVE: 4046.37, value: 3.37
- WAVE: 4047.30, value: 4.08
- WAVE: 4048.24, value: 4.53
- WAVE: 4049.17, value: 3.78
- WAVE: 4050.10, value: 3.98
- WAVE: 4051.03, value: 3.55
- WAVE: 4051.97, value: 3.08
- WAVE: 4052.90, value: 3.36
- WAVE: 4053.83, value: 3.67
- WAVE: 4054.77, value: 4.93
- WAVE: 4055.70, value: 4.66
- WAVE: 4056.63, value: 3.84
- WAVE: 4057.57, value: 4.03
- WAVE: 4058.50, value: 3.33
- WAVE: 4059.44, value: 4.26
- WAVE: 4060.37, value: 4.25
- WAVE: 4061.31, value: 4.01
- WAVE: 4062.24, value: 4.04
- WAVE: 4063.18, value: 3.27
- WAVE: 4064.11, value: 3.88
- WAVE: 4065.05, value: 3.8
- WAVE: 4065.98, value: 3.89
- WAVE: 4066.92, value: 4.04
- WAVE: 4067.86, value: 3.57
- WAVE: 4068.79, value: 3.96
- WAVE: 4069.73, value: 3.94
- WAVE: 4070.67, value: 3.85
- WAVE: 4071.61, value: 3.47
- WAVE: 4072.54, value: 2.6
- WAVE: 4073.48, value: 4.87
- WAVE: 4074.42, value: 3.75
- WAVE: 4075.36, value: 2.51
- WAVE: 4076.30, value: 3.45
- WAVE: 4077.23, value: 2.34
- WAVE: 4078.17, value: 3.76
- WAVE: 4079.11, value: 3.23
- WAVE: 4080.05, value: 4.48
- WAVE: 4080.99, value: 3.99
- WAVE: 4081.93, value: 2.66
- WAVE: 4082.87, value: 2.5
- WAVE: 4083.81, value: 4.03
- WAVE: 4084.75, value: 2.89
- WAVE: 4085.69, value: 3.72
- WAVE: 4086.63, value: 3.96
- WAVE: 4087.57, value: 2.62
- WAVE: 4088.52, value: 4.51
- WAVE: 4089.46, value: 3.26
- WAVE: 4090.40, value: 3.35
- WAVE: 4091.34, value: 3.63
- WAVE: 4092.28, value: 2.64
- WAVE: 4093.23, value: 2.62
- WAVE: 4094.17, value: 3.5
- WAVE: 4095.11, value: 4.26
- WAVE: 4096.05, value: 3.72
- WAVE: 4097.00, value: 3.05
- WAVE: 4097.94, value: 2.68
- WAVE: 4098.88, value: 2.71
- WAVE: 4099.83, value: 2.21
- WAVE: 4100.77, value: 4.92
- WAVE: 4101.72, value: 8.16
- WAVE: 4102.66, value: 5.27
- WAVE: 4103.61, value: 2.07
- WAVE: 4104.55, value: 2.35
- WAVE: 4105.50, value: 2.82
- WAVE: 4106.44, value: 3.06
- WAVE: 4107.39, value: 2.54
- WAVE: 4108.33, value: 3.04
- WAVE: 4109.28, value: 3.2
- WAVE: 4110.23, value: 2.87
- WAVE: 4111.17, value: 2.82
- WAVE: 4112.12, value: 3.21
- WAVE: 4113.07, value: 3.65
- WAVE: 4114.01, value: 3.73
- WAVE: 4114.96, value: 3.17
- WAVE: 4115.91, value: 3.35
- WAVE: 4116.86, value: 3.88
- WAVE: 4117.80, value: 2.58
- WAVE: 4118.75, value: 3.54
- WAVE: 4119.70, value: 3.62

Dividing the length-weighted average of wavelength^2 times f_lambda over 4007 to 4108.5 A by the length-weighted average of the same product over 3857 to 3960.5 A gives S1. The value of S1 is 1.18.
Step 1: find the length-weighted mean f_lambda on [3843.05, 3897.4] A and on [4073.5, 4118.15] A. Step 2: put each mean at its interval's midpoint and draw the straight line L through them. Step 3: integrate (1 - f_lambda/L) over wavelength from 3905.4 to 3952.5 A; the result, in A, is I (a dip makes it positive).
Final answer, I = 1.0 A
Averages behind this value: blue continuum 3.46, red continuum 3.39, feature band 3.37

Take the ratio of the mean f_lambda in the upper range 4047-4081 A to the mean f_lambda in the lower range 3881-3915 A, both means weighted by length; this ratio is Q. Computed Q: 1.16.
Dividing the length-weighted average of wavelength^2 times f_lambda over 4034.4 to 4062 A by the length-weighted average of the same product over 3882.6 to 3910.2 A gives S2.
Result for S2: 1.3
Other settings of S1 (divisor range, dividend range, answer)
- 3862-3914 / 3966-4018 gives 1.05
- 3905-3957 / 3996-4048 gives 1.23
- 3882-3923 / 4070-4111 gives 1.14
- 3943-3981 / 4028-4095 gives 1.26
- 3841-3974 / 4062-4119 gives 1.14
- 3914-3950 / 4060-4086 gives 1.17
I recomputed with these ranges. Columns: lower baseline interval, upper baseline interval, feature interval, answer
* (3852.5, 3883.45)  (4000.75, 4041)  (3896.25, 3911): 1.53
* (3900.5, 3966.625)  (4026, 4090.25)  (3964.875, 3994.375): 2.96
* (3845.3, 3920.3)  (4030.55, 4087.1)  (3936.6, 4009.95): 5.80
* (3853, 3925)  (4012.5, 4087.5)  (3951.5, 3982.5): 5.44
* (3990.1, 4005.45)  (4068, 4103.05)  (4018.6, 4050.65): -2.57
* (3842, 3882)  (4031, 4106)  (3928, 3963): 4.09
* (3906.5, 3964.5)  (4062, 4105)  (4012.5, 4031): -2.83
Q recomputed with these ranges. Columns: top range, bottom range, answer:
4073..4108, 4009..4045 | 0.87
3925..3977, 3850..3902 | 0.89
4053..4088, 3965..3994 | 1.16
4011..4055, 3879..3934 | 1.22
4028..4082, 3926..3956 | 1.20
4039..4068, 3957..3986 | 1.32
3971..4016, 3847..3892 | 0.98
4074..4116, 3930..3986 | 1.09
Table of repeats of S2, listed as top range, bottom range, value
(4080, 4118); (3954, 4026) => 1.03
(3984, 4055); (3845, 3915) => 1.21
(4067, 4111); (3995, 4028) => 0.92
